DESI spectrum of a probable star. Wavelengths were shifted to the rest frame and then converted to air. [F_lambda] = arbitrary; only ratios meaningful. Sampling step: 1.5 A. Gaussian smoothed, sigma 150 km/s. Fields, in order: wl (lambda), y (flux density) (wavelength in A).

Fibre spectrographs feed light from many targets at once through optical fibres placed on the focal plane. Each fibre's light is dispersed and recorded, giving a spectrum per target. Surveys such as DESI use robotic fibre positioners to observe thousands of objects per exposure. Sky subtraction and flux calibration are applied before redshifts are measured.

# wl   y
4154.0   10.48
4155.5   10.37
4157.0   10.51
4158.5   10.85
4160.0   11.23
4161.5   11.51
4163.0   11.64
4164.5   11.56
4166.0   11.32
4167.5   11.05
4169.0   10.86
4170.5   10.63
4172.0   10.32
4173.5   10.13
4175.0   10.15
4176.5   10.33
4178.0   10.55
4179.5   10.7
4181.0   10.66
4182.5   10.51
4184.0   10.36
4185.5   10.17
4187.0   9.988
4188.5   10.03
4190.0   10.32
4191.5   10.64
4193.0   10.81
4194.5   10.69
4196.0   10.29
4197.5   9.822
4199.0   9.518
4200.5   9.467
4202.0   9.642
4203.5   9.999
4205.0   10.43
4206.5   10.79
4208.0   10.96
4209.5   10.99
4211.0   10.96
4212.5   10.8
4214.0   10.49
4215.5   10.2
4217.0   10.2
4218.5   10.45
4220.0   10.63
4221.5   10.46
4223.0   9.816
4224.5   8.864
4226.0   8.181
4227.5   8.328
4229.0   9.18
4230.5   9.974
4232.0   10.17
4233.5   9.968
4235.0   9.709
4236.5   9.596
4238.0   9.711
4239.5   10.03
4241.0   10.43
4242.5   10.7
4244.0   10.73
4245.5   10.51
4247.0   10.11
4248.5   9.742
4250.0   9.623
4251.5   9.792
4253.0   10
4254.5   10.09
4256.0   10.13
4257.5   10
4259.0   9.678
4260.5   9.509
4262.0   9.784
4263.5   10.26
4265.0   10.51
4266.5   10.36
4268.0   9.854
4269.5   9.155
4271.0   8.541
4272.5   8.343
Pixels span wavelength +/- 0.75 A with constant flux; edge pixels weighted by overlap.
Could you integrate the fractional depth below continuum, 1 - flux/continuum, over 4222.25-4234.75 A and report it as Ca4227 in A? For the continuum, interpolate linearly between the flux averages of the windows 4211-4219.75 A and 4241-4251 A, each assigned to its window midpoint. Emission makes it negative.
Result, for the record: 1.27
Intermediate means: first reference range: 10.5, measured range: 9.33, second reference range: 10.2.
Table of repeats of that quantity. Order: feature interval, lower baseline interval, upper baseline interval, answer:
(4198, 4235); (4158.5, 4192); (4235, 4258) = 1.1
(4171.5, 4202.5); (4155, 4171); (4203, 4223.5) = 1.6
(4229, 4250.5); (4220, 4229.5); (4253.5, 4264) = -1.1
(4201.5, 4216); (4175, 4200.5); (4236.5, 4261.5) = -0.5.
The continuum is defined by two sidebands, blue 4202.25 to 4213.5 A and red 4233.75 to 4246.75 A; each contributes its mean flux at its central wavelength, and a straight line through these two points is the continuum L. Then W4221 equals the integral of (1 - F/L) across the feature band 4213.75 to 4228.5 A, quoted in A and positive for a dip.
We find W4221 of 1.0 A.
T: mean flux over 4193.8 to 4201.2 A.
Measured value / 9.96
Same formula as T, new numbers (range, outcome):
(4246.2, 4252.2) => 9.82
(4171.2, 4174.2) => 10.2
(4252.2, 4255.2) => 10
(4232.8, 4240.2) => 9.8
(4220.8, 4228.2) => 9.13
